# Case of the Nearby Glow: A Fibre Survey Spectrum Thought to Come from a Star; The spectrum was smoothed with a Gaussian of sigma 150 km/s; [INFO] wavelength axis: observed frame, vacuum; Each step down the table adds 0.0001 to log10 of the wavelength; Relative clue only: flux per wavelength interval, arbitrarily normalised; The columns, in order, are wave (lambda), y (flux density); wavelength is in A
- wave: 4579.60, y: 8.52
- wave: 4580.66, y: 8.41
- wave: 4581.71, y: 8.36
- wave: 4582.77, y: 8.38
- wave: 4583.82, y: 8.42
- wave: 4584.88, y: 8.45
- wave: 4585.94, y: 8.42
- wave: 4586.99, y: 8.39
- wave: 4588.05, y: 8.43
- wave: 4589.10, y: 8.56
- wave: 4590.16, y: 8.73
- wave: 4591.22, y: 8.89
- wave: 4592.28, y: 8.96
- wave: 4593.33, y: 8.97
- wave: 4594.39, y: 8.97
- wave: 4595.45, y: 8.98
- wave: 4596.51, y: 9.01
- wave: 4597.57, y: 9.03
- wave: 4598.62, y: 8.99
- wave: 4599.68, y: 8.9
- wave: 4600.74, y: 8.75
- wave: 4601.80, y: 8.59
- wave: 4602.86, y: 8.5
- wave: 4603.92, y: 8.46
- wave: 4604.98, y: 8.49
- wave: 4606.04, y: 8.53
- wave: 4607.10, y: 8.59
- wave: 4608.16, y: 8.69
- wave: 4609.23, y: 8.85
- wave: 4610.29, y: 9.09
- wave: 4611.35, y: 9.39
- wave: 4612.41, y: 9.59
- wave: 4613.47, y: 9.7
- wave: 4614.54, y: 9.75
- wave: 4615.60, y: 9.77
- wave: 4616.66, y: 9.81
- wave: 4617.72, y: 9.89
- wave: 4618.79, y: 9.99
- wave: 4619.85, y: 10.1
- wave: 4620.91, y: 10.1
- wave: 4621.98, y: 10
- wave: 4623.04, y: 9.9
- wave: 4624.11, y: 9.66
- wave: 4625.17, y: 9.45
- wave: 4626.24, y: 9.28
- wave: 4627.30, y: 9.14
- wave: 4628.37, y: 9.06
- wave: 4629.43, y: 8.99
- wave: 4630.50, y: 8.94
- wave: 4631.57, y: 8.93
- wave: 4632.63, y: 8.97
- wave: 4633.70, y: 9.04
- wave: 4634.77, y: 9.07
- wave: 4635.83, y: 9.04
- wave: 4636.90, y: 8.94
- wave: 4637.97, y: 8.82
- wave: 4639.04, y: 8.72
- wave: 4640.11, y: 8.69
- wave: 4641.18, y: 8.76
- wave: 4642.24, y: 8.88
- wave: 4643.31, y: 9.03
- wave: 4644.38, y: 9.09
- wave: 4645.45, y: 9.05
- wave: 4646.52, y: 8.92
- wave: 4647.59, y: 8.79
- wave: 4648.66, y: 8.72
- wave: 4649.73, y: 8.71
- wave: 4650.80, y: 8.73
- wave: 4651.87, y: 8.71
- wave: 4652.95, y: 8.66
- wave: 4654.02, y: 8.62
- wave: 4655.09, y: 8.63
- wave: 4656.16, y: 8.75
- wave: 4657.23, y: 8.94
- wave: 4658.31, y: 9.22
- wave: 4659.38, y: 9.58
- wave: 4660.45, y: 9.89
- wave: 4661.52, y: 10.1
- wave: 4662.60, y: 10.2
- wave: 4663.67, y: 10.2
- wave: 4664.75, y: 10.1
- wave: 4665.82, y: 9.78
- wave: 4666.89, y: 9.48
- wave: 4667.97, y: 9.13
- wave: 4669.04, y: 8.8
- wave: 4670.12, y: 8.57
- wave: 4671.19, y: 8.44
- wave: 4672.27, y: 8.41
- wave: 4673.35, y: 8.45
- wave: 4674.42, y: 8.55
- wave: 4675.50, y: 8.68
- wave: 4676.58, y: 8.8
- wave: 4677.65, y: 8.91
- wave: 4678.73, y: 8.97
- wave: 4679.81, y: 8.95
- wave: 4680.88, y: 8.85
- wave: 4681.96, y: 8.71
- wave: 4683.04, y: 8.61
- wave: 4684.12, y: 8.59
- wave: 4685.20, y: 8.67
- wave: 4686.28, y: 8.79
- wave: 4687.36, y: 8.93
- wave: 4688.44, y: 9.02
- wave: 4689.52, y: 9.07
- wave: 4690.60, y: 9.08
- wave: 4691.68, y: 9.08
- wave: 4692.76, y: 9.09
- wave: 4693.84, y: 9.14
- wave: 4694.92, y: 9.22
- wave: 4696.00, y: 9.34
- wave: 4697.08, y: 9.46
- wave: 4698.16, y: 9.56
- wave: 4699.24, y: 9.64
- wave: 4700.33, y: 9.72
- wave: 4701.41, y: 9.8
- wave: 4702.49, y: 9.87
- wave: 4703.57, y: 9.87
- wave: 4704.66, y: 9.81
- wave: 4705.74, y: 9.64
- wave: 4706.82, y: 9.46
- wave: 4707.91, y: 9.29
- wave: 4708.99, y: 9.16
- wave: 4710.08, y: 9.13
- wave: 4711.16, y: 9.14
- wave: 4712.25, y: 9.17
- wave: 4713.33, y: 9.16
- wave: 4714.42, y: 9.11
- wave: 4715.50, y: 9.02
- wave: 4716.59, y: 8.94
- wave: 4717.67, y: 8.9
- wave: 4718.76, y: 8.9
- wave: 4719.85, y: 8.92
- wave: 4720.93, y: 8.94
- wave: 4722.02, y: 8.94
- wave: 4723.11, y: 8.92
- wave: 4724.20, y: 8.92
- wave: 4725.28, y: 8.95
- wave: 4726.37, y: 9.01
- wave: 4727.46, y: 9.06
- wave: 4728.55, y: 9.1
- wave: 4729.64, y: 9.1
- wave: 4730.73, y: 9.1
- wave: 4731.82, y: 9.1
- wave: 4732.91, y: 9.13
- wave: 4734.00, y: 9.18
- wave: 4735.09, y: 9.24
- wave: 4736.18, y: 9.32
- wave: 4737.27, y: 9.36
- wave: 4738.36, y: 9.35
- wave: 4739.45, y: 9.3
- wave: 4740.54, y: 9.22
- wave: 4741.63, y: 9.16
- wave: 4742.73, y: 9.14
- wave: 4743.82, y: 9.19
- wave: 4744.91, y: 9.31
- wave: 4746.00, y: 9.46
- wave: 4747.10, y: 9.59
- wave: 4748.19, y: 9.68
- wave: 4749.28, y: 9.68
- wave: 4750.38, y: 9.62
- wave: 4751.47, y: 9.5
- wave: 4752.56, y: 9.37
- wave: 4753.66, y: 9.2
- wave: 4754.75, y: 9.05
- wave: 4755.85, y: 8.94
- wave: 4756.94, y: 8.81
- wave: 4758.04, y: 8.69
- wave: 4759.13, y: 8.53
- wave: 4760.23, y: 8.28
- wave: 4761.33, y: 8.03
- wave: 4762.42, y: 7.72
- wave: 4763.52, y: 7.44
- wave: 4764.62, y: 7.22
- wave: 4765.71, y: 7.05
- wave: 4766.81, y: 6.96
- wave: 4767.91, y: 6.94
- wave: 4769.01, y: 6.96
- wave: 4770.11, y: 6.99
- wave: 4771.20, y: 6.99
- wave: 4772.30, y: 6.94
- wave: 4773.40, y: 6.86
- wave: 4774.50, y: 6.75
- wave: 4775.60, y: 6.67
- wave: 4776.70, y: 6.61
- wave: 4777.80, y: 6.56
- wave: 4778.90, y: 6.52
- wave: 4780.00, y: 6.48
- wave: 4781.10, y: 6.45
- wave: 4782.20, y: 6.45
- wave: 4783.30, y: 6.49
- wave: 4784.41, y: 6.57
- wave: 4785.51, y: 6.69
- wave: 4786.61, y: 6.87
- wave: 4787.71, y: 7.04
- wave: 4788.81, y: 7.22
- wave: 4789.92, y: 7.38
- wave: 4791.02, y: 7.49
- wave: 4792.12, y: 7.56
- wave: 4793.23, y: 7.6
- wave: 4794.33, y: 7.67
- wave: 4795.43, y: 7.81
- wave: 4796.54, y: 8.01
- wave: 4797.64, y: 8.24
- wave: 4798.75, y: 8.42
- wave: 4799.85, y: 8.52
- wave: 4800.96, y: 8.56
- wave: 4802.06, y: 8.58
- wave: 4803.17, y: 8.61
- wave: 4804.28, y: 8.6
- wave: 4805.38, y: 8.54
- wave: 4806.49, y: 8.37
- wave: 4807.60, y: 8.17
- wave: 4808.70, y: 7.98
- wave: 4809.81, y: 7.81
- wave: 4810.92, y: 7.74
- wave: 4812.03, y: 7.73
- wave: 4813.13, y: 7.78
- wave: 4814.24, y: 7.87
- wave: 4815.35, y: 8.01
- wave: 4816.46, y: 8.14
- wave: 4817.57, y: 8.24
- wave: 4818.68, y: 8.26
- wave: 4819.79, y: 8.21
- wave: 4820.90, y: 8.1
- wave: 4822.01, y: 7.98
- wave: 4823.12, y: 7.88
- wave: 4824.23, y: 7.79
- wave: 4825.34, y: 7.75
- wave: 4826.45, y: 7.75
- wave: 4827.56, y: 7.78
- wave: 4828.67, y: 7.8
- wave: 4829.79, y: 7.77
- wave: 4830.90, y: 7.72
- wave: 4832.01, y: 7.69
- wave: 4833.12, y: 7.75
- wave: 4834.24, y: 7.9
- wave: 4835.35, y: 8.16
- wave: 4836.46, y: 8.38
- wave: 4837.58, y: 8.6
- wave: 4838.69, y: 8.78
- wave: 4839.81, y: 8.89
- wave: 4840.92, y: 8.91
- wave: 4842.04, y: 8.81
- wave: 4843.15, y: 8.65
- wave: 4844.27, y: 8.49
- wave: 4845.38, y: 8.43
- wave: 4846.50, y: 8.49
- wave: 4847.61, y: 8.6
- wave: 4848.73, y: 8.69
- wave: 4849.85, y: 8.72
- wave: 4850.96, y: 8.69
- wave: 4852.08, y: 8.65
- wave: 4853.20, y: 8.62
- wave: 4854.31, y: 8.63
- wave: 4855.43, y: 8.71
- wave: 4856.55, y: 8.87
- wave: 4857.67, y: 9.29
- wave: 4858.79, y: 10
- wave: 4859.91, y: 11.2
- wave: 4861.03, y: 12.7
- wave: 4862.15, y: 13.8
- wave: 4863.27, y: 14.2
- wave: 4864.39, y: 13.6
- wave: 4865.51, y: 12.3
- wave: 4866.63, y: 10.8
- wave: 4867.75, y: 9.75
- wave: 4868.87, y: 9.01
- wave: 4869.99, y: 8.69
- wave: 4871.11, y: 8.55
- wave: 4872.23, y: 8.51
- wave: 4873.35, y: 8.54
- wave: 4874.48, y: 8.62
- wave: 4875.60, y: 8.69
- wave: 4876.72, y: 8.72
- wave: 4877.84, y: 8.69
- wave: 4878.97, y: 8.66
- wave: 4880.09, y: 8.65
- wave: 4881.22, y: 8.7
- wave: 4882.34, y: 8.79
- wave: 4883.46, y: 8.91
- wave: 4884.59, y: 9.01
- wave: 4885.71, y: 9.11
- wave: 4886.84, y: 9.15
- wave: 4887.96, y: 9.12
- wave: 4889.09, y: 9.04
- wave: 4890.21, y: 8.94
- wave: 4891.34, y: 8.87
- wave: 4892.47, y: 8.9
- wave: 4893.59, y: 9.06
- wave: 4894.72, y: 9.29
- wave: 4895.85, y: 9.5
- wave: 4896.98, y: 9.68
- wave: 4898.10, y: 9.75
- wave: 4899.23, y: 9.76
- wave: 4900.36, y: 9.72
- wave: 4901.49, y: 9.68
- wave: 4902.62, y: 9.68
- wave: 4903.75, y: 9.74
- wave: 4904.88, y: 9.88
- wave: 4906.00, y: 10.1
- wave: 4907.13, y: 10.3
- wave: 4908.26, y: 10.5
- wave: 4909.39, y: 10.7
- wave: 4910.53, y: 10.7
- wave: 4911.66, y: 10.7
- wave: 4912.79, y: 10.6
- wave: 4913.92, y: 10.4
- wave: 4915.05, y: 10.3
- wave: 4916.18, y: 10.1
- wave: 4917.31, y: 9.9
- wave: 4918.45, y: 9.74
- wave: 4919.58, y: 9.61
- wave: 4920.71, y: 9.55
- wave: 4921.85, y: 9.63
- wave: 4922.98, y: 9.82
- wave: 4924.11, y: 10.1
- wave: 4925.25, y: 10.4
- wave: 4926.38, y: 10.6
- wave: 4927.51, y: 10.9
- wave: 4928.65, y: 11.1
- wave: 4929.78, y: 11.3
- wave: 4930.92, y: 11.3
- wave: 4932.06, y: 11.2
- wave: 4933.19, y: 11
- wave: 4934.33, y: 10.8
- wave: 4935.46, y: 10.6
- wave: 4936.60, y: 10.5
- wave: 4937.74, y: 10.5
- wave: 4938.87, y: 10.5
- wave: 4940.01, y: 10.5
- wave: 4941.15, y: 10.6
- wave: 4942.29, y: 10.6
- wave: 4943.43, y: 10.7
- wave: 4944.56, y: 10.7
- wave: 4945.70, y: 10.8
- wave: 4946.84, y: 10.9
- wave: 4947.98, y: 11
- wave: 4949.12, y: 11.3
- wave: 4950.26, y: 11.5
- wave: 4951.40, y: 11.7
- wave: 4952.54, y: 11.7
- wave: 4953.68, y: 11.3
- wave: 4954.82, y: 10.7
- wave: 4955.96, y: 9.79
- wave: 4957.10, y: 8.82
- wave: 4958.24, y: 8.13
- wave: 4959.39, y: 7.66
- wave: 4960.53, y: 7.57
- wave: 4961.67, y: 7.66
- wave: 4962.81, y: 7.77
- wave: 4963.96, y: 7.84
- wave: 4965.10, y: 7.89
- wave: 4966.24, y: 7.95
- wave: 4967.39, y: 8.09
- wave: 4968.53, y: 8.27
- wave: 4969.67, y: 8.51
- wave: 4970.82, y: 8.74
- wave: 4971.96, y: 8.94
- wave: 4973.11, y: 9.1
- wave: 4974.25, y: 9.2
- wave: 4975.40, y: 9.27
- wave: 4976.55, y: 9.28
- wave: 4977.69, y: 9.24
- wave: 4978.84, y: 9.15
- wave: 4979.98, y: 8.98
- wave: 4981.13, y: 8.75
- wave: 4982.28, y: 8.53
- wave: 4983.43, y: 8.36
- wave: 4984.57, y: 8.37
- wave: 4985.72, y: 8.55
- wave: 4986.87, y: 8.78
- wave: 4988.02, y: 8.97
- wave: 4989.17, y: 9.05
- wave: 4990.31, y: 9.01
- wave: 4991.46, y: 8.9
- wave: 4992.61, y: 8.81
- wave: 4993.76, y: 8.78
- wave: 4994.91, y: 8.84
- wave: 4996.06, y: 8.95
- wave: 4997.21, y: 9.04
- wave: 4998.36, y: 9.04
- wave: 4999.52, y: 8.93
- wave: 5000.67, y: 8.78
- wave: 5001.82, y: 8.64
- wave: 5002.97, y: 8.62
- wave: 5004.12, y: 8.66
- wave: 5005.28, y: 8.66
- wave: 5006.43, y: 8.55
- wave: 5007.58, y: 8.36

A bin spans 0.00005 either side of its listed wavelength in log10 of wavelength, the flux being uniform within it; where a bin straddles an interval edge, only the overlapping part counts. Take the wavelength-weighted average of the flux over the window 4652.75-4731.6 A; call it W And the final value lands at 9.14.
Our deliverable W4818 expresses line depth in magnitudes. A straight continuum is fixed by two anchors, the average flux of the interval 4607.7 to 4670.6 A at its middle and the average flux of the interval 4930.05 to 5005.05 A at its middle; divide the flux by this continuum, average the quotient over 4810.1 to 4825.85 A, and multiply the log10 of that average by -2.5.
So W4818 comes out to 0.17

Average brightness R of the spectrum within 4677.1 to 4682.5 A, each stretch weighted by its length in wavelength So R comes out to 8.89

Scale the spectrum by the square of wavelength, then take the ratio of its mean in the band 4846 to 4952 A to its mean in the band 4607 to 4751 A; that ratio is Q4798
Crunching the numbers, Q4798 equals 1.19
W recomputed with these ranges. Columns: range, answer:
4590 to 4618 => 9.03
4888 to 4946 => 10.2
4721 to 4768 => 8.87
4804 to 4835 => 7.96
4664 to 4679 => 8.95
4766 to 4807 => 7.35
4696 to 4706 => 9.69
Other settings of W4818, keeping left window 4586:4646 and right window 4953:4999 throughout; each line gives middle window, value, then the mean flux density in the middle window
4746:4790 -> 0.17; 7.67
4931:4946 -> -0.21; 10.7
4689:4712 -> -0.05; 9.41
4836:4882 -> -0.07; 9.42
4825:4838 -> 0.13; 7.92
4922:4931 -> -0.20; 10.6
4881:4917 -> -0.10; 9.66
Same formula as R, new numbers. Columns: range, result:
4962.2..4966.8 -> 7.86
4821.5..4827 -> 7.83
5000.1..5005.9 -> 8.67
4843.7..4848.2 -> 8.5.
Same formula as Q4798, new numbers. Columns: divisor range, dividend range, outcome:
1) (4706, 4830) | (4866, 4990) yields 1.24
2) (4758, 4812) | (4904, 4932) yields 1.46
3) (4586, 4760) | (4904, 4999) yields 1.19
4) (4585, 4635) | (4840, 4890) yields 1.15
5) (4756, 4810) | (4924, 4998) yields 1.37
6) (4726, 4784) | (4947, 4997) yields 1.20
